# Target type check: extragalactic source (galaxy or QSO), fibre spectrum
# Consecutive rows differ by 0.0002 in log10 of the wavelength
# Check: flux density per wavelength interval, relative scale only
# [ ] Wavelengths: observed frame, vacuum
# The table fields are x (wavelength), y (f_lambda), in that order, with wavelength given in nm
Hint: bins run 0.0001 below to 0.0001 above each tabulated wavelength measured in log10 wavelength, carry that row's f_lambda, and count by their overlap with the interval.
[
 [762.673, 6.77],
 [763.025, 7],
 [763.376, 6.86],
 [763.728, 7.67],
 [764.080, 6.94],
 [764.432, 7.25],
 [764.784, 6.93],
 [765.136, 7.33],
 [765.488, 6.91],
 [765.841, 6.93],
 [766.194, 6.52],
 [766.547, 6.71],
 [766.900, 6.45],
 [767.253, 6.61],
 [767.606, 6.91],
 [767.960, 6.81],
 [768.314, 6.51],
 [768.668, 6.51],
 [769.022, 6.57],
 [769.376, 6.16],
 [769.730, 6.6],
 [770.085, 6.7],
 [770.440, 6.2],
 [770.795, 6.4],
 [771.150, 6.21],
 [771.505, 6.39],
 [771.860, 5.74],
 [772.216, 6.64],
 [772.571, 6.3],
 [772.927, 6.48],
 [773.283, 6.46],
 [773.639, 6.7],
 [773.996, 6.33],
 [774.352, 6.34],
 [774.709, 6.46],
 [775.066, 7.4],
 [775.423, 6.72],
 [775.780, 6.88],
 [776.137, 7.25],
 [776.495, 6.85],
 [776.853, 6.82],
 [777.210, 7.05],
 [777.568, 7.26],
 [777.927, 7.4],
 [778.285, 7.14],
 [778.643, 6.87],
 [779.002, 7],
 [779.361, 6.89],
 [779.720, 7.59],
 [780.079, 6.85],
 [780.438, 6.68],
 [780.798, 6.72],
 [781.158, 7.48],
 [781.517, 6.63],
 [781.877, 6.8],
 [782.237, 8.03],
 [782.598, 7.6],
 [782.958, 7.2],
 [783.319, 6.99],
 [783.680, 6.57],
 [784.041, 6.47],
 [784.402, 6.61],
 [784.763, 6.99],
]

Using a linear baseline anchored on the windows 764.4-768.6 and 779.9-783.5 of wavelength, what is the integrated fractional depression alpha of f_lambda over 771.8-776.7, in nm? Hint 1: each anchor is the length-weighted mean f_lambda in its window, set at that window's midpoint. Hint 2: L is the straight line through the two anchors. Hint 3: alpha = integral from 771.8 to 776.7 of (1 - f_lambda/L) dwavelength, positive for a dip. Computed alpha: 0.22 nm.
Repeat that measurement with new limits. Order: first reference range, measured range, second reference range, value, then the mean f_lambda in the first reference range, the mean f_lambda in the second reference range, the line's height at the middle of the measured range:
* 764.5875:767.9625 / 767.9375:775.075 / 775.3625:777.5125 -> 0.463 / 6.81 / 6.96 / 6.89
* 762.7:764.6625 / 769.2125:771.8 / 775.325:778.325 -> 0.264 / 7.11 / 7.05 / 7.08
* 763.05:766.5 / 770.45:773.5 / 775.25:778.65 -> 0.306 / 7.02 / 7.03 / 7.03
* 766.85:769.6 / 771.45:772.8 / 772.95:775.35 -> 0.068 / 6.57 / 6.61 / 6.6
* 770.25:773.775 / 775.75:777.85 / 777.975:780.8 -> -0.084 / 6.35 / 7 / 6.77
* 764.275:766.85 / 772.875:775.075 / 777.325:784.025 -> 0.146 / 6.91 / 7.08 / 7.01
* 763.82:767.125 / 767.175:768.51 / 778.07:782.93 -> 0.042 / 6.9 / 7.11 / 6.93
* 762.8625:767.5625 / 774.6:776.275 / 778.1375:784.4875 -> 0.007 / 6.93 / 7.01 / 6.98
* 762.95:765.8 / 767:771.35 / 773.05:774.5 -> 0.170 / 7.11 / 6.46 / 6.78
